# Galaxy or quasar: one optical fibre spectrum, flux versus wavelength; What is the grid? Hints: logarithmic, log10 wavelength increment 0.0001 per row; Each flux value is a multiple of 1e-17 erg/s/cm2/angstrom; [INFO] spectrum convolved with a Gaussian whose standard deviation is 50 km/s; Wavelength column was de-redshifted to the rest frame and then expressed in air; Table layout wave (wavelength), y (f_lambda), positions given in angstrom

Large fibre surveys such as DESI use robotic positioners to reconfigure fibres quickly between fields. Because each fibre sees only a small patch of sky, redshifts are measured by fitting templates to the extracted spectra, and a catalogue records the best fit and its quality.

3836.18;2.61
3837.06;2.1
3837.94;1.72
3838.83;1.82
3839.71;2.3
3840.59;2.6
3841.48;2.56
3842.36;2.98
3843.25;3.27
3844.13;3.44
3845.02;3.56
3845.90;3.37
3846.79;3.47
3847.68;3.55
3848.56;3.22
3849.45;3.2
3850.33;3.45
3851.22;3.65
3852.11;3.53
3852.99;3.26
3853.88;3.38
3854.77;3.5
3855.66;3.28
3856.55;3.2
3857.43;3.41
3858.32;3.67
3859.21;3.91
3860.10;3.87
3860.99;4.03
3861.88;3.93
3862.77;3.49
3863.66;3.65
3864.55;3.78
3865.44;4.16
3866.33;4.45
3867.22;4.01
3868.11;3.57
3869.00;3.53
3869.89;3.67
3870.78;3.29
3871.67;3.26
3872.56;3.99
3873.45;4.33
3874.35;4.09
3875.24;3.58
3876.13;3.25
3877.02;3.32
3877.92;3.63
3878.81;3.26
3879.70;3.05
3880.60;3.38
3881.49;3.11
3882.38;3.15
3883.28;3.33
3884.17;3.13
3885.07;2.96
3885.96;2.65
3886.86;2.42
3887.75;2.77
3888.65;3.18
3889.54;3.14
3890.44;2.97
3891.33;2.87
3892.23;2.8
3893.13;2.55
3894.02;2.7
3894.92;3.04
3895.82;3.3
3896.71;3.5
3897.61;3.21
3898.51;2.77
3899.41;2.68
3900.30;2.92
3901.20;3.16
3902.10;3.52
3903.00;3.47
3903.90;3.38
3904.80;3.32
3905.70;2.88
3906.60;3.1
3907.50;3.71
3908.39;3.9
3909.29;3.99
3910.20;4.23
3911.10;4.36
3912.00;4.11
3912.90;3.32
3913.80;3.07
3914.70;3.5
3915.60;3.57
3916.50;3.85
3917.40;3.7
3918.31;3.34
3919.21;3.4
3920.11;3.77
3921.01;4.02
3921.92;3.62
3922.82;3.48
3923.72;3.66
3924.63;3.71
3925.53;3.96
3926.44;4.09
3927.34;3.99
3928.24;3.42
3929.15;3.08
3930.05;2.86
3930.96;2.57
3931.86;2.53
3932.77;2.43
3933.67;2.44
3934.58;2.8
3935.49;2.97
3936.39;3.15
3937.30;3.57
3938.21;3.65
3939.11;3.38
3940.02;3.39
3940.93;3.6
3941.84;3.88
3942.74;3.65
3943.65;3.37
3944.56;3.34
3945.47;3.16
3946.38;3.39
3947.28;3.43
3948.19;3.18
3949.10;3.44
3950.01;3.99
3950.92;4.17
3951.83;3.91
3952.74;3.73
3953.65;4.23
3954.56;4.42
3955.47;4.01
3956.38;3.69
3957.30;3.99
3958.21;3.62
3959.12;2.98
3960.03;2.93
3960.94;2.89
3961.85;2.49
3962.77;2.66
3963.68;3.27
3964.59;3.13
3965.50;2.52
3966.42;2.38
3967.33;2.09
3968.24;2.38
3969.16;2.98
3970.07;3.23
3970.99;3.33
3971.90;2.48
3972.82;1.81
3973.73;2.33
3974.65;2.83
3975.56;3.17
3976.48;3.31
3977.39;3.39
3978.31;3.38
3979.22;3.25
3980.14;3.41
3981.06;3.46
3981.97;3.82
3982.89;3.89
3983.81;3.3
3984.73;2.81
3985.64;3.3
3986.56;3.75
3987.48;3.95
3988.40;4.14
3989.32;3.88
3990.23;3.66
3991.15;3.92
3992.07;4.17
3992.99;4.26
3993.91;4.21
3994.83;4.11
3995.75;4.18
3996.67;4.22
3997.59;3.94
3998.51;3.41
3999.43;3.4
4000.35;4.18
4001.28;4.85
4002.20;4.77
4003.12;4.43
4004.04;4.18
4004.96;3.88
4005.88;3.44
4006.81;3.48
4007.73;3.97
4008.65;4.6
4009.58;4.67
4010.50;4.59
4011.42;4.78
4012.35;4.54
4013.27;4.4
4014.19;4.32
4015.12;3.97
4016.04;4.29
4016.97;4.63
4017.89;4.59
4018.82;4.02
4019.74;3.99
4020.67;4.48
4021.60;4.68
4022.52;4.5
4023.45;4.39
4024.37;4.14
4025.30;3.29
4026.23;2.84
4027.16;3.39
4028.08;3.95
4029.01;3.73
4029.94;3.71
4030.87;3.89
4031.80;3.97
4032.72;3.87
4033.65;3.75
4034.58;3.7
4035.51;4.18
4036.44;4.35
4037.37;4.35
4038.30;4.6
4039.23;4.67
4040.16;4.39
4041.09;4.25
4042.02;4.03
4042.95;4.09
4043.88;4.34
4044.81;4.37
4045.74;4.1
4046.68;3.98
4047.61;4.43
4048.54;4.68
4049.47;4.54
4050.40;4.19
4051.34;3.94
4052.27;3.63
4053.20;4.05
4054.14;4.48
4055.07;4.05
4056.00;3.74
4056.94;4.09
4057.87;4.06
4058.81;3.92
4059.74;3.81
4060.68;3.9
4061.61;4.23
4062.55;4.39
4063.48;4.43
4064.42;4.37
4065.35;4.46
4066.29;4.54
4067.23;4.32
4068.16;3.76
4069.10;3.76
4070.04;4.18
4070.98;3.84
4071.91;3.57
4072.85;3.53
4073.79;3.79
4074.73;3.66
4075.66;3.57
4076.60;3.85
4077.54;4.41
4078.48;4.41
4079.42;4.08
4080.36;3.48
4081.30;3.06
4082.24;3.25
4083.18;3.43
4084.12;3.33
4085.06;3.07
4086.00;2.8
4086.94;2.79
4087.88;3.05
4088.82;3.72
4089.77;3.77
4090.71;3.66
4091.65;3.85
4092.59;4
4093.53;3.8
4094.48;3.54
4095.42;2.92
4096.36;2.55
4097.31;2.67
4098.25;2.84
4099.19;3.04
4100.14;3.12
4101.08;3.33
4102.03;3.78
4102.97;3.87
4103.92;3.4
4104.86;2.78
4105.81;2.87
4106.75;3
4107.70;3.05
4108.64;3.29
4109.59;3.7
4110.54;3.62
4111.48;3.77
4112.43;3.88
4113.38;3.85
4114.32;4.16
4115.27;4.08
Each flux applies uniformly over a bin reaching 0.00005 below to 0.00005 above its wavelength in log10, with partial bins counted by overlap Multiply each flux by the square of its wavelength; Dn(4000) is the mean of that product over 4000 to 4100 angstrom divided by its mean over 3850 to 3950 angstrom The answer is 1.25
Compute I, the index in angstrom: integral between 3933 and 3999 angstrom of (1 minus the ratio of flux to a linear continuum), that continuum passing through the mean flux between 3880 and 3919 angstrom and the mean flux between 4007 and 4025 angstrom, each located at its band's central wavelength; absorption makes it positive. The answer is 8.5 angstrom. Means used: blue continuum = 3.26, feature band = 3.39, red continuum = 4.37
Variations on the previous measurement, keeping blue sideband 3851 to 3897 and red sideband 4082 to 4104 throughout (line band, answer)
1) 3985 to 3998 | -2.4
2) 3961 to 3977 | 3.0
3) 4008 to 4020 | -3.8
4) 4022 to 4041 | -3.7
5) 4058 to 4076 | -3.7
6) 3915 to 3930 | -1.2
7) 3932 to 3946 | 0.6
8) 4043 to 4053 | -2.6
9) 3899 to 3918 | -0.7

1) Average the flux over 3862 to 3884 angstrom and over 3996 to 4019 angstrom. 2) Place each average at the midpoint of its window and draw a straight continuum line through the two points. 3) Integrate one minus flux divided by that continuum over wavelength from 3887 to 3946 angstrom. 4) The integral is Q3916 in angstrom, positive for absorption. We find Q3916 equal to 7.3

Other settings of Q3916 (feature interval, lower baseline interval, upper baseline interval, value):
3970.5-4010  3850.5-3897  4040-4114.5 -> -1.0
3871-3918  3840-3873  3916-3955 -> 2.4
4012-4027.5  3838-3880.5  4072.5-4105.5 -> -3.2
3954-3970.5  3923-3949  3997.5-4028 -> 2.3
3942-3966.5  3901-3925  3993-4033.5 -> 2.5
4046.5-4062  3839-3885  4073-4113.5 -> -3.0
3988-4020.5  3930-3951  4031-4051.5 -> -2.6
